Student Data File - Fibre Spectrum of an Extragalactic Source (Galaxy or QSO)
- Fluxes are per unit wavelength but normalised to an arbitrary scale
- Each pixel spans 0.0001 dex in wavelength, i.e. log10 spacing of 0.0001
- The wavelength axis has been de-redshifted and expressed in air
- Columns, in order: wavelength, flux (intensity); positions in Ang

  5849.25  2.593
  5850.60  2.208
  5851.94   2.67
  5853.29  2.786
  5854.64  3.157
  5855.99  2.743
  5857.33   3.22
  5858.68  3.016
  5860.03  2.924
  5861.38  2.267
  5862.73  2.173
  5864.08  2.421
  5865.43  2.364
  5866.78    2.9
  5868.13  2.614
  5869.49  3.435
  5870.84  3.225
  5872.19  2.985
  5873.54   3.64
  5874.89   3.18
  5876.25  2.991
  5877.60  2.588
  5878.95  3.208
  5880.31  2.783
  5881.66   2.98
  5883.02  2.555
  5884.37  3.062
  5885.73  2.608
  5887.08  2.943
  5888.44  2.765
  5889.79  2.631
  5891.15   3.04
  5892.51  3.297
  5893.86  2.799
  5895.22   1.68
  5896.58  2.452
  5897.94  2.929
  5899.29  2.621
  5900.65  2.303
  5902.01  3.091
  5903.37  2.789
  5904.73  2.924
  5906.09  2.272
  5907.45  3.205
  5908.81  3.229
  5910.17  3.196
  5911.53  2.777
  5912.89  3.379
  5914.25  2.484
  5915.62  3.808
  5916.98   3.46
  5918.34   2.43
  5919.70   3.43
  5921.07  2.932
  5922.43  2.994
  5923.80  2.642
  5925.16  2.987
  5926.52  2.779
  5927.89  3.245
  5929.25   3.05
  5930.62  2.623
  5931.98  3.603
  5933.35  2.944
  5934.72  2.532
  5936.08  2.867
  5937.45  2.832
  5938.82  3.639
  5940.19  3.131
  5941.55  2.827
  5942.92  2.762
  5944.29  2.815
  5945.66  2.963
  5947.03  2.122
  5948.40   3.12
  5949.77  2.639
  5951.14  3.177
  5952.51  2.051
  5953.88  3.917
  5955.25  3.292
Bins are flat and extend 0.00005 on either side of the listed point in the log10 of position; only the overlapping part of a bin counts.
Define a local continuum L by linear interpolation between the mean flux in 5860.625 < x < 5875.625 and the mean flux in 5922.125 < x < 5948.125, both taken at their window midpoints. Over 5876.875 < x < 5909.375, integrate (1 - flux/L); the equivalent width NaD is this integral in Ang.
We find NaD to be 1.0 Ang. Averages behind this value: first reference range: 2.84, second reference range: 2.92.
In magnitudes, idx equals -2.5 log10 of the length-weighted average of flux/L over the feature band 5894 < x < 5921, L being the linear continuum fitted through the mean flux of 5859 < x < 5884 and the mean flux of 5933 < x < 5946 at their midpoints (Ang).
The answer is 0.01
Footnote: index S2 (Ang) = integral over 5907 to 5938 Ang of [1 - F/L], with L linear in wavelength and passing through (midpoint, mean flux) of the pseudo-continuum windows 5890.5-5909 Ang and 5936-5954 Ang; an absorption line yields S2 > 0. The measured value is -2.2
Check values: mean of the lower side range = 2.75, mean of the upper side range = 2.89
